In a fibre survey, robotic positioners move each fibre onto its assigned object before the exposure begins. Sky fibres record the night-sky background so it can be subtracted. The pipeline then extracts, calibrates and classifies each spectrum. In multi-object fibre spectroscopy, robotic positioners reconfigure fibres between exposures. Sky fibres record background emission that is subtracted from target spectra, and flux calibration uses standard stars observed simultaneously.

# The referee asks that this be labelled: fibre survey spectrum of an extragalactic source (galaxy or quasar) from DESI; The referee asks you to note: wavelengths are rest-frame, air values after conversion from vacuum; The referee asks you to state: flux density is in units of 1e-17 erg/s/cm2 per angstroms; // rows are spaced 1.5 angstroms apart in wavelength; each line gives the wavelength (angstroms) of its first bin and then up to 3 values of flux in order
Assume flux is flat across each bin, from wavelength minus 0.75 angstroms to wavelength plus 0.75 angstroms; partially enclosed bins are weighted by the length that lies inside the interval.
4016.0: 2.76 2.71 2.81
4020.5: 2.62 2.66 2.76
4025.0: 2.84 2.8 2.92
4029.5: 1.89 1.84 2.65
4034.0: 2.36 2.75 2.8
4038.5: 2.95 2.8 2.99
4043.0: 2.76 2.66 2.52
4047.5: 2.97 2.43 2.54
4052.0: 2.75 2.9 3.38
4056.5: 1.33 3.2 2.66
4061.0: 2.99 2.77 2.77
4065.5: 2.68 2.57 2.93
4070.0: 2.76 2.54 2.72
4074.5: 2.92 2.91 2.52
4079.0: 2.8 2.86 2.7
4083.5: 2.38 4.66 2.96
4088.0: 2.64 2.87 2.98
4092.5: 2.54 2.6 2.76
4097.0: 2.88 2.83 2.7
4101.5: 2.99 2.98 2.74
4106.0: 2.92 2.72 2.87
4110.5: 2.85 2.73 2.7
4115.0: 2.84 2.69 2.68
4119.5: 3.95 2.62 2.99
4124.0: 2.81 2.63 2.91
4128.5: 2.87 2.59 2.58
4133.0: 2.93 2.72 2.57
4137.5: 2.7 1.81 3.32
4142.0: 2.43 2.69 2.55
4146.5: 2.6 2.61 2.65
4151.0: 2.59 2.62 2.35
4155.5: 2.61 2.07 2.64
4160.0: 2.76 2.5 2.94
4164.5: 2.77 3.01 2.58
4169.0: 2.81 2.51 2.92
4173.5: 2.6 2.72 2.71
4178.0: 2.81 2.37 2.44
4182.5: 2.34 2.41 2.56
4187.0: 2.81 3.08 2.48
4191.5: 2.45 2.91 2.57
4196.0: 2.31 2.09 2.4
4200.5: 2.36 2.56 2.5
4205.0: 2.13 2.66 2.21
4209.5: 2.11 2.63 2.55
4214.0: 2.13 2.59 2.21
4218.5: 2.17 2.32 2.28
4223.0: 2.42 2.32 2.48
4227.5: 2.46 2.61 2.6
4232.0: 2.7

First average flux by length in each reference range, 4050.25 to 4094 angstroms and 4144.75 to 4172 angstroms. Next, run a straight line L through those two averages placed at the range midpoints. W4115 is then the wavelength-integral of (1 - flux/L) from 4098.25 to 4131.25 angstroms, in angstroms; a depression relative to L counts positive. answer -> -1.53 angstroms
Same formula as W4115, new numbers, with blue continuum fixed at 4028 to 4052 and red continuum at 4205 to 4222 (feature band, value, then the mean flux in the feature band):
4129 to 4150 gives -1.5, 2.63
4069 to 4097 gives -3.3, 2.84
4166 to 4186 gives -1.8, 2.61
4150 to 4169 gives -1.6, 2.63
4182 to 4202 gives -1.3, 2.52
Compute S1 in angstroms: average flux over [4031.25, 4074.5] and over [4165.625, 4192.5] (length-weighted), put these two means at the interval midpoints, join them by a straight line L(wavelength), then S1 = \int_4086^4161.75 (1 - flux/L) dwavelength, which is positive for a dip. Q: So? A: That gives -1.6 angstroms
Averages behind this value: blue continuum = 2.71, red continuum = 2.64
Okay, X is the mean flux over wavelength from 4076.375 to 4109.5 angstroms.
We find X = 2.86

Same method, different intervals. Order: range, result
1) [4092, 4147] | 2.77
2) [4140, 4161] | 2.6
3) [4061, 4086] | 2.85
